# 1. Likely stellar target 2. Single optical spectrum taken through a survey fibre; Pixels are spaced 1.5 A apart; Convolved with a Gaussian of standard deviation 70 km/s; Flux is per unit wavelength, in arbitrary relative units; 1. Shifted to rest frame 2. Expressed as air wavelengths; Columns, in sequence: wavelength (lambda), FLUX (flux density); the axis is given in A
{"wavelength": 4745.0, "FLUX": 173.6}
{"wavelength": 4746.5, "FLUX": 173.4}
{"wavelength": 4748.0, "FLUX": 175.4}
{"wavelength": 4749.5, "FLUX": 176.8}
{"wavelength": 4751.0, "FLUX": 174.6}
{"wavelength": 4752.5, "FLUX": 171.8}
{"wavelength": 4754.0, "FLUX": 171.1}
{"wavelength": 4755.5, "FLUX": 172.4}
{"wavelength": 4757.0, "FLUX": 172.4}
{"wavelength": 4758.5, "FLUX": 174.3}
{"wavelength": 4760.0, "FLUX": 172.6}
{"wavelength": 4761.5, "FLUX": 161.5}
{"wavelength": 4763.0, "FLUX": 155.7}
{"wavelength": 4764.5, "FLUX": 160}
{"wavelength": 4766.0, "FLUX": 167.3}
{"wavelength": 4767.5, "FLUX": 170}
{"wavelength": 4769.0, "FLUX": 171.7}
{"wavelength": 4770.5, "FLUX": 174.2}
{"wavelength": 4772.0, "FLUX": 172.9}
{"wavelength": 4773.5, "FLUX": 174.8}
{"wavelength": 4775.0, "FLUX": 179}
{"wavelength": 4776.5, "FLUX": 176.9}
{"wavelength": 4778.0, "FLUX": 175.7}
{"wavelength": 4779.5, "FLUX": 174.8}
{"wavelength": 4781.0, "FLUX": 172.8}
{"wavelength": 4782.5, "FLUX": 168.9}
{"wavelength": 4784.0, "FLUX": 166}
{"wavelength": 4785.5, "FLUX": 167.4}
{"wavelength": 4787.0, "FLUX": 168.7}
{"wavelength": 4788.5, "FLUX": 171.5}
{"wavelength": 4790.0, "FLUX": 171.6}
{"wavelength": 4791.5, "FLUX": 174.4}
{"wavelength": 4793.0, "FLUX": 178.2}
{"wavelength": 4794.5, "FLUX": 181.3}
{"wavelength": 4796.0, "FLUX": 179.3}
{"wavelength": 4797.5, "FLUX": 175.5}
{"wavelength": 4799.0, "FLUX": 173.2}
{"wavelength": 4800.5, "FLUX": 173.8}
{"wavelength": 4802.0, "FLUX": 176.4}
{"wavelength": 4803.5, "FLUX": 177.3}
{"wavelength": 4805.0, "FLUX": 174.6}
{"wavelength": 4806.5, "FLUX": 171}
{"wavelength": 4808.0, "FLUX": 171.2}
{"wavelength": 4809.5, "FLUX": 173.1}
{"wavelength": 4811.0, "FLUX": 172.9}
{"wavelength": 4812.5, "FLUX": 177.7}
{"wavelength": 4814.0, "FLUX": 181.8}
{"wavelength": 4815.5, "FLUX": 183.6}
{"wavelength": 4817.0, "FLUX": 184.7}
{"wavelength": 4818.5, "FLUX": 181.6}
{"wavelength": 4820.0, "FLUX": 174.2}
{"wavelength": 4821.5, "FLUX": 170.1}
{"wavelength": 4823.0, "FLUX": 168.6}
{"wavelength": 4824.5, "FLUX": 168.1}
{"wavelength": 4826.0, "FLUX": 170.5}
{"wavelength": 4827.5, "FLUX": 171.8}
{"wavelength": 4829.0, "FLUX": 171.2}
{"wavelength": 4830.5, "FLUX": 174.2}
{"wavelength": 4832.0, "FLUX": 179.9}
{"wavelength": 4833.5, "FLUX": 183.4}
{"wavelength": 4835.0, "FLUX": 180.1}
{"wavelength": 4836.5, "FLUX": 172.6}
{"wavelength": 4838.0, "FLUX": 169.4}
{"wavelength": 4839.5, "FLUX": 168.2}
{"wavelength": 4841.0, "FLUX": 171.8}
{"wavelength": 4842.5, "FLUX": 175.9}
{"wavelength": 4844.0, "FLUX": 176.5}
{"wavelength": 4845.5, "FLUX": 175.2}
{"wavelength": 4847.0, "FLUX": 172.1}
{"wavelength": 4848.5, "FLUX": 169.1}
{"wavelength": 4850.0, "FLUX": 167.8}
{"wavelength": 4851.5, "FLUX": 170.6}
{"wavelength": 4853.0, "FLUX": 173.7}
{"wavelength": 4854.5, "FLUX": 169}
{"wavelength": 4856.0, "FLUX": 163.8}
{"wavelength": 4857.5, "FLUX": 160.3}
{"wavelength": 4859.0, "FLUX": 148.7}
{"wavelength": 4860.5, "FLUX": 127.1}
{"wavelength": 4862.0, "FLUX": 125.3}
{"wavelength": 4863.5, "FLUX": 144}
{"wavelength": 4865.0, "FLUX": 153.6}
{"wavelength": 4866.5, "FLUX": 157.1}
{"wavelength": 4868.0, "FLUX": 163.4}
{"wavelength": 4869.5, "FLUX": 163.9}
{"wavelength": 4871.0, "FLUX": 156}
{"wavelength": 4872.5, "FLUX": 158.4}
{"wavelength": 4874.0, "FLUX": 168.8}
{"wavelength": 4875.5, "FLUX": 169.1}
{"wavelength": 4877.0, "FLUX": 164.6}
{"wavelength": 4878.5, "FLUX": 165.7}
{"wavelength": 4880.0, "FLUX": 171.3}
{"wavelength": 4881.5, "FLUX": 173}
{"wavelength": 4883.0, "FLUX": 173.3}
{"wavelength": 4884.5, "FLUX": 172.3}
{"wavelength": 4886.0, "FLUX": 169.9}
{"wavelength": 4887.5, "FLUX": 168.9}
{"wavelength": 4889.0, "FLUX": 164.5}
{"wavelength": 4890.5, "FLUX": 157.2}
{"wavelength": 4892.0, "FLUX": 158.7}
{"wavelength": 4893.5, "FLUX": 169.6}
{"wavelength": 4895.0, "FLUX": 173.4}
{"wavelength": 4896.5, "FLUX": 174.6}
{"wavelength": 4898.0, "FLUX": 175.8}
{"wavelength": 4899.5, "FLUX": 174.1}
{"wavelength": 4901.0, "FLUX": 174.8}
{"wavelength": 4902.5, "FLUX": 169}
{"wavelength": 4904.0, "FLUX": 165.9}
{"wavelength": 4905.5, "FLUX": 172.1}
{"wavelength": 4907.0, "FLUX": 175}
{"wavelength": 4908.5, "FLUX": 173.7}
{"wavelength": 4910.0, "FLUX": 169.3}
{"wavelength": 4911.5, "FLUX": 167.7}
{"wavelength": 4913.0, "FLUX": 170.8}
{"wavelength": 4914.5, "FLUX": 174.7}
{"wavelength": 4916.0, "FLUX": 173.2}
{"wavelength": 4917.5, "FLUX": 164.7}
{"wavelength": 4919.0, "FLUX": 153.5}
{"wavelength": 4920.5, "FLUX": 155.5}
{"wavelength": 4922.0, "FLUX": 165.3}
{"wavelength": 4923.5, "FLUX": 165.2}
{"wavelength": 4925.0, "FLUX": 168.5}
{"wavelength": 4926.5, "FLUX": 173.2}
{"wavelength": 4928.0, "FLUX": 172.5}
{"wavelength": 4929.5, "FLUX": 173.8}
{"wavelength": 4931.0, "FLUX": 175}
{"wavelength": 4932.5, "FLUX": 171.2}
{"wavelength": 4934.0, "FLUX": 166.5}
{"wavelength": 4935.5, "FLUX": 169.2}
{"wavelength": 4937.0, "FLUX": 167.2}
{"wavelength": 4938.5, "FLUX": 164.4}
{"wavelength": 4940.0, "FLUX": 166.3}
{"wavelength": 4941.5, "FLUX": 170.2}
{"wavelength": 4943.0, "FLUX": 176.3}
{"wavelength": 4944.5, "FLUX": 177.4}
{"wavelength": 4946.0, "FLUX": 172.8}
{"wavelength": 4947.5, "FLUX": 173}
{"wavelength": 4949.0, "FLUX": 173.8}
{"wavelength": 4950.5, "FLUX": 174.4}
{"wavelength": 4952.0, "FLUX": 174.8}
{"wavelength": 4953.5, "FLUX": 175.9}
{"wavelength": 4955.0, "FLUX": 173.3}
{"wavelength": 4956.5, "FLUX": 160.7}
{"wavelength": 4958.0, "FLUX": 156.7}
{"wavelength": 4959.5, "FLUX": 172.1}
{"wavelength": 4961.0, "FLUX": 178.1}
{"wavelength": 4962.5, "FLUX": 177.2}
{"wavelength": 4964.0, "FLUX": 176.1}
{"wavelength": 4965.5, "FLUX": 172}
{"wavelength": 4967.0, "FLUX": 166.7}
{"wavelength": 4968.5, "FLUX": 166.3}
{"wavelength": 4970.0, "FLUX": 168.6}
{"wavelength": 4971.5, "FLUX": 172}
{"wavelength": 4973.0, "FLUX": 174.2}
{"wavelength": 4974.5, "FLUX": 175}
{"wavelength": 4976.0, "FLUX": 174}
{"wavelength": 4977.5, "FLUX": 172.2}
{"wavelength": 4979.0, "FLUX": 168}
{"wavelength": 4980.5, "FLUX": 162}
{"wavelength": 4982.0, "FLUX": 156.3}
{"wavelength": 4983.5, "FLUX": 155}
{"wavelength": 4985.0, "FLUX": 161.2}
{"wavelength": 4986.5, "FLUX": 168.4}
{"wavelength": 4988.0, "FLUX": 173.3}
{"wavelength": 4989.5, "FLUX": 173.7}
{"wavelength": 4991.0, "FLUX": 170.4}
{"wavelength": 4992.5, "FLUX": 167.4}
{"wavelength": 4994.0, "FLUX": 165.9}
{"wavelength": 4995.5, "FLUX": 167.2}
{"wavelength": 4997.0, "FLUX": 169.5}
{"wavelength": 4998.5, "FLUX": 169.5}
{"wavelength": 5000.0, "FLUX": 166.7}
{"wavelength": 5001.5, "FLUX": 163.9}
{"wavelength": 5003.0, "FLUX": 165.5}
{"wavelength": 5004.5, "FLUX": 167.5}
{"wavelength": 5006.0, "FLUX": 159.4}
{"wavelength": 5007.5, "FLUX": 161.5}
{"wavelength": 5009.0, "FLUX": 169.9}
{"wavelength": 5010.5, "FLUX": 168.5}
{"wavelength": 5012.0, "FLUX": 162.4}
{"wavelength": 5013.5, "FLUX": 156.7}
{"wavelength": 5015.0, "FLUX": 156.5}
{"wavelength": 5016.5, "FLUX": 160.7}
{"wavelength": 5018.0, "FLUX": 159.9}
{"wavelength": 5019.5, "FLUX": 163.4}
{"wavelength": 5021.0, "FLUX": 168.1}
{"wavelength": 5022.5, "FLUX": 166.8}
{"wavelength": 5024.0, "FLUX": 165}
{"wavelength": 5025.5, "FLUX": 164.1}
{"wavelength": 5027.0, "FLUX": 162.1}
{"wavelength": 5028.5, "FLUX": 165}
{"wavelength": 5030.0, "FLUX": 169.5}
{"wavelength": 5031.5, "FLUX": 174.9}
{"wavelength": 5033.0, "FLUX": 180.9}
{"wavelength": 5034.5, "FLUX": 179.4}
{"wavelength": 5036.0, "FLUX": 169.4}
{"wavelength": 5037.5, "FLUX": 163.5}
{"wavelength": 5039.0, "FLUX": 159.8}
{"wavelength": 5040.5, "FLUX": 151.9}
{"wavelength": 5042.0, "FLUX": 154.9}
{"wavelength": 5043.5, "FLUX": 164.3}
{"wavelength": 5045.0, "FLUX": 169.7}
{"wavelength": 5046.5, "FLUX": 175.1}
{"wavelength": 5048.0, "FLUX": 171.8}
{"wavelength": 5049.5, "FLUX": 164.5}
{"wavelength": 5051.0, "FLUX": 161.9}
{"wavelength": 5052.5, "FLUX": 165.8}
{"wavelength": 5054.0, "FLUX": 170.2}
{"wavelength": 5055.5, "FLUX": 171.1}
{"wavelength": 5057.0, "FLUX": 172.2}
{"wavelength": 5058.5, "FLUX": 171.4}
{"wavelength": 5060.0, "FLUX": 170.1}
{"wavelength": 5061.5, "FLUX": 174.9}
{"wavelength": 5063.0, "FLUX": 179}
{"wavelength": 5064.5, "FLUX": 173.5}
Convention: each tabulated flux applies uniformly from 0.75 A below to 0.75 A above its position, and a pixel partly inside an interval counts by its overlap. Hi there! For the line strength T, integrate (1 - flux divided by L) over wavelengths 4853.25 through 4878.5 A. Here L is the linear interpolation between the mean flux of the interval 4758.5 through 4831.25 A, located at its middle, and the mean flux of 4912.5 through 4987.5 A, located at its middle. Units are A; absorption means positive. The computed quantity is 2.2 A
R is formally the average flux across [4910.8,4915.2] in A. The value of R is 171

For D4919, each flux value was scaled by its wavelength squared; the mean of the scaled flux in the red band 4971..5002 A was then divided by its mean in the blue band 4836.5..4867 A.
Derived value 1.09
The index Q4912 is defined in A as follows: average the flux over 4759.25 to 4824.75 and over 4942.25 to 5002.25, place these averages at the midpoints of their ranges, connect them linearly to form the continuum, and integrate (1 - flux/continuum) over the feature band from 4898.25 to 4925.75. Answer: 0.4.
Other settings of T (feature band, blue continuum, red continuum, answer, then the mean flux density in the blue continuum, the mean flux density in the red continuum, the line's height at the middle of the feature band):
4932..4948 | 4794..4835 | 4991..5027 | -0.17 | 176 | 165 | 169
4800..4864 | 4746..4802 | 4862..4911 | -0.36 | 172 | 166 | 169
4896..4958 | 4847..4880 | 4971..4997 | -2.33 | 160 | 168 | 164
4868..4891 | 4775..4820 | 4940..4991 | 0.84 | 175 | 170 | 173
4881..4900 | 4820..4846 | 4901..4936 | 0.10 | 173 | 169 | 170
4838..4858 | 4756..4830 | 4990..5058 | 0.11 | 173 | 166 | 171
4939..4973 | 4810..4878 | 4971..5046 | -1.00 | 168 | 166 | 167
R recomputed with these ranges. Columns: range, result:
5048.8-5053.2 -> 164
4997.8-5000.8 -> 168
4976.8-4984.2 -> 163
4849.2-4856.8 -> 169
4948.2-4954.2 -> 175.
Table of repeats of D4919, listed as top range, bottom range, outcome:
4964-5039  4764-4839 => 1.04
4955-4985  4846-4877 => 1.11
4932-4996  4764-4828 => 1.05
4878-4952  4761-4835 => 1.03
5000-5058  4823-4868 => 1.08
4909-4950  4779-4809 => 1.03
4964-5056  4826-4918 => 1.05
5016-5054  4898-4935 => 1.03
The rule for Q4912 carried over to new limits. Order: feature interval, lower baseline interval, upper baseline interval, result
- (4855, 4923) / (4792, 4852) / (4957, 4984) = 3.11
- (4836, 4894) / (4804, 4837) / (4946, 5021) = 3.09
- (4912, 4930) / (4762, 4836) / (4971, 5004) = 0.25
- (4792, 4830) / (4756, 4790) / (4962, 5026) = -1.22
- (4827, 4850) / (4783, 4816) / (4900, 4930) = -0.18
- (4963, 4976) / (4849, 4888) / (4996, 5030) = -0.65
